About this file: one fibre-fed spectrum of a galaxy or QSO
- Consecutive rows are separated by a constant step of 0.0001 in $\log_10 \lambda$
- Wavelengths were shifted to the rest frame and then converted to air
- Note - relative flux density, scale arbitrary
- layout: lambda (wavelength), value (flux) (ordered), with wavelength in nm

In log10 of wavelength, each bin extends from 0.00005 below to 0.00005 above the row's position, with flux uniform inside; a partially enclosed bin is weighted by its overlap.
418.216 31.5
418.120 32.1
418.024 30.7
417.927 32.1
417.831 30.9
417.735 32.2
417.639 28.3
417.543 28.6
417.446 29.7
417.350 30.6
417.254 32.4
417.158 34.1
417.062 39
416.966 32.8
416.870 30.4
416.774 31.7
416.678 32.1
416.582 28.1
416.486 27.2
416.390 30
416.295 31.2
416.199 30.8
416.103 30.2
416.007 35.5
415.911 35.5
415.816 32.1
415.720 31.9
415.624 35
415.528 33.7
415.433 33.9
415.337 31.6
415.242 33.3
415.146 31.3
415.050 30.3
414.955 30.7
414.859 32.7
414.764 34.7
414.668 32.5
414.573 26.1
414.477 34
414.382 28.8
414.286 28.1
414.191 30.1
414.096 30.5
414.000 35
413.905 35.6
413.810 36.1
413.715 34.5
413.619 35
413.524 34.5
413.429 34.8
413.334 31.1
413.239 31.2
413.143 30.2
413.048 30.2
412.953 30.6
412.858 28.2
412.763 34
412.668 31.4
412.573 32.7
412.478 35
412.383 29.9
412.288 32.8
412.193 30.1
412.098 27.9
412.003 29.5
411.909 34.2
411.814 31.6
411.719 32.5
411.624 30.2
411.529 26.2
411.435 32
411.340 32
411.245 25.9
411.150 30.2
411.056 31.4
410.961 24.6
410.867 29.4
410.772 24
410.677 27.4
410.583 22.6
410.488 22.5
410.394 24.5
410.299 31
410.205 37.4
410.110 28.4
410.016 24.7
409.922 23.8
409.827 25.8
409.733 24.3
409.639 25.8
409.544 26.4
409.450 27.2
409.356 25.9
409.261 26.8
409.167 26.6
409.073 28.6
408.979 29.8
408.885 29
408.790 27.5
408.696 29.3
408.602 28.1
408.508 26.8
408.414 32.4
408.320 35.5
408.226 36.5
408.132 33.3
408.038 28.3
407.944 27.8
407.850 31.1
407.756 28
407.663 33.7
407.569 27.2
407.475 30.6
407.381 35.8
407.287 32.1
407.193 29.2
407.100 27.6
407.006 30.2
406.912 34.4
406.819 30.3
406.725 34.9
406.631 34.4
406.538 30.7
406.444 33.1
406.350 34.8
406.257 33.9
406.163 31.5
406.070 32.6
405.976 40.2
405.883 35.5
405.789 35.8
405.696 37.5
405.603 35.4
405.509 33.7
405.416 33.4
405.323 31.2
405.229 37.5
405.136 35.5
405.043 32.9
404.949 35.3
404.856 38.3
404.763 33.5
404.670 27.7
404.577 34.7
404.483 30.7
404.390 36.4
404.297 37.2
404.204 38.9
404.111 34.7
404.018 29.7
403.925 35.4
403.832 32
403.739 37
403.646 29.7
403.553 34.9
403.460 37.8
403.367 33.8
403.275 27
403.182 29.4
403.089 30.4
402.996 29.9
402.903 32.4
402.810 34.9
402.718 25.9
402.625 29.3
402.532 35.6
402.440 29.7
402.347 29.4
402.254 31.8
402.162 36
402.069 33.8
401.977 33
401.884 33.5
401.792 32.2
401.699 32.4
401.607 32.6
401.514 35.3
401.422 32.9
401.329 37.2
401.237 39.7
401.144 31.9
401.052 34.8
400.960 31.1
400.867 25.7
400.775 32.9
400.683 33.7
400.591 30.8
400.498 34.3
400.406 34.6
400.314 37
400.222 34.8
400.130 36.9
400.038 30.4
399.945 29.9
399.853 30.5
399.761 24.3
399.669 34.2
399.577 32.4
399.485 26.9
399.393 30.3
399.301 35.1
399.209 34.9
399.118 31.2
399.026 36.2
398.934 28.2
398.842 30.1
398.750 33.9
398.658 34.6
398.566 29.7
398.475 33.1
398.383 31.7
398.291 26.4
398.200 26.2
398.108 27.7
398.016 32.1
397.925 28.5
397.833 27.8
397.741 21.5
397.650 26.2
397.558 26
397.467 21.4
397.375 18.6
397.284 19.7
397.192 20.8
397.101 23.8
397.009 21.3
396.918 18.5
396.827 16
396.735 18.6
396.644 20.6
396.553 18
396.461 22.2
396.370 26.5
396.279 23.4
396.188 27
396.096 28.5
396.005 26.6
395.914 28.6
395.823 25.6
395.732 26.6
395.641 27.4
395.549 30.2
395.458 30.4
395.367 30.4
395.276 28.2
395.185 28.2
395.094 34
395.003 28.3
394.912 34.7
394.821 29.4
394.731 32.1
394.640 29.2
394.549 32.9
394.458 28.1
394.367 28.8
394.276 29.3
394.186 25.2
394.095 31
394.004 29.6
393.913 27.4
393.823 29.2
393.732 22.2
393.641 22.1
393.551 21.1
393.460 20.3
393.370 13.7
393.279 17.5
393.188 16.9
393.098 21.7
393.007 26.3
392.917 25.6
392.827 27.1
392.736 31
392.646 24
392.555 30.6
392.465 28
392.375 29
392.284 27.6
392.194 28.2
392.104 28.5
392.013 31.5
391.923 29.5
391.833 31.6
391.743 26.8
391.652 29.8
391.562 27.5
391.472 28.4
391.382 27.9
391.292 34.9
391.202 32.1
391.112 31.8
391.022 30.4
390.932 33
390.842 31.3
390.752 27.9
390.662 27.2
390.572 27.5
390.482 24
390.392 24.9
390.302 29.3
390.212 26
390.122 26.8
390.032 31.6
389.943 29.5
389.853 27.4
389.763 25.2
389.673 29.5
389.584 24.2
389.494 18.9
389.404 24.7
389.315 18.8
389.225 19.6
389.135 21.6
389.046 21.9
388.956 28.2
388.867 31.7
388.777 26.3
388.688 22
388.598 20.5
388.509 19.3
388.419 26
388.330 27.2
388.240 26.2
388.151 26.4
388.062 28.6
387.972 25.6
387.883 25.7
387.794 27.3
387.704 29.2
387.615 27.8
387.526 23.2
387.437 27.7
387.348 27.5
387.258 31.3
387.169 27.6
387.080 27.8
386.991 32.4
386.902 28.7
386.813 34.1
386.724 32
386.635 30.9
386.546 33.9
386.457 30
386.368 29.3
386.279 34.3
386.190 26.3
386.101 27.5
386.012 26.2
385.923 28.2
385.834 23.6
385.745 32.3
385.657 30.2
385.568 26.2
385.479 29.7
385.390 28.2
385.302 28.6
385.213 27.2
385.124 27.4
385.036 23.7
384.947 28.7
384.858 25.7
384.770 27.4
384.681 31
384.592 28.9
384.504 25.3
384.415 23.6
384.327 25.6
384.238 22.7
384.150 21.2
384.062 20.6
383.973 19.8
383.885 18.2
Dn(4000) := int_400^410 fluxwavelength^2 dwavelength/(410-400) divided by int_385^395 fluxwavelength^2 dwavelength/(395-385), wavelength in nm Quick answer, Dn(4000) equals 1.3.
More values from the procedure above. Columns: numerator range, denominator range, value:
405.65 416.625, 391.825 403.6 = 1.14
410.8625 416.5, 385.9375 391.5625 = 1.30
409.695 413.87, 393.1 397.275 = 1.28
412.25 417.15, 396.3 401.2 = 1.22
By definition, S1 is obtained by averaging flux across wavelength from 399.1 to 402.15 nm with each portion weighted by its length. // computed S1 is 32.8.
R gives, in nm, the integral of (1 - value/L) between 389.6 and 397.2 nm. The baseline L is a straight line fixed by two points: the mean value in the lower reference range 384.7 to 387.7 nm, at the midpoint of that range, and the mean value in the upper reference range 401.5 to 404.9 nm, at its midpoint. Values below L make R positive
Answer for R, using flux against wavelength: 0.87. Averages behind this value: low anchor 28.7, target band 26.9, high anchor 32.9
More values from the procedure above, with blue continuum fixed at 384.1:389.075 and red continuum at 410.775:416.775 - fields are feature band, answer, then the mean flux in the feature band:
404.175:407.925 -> -0.38 nm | 33.4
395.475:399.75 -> 0.33 nm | 26.9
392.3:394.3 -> 0.25 nm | 24.9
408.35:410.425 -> 0.20 nm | 27.8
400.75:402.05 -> -0.16 nm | 33.2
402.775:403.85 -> -0.09 nm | 32.4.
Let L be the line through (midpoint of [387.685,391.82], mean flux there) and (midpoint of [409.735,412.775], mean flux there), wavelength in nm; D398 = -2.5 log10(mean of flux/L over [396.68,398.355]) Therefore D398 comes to 0.18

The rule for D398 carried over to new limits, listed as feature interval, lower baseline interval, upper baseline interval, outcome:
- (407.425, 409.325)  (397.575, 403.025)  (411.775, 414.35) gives 0.07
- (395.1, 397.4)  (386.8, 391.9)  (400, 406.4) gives 0.23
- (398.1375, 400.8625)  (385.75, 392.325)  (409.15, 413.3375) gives -0.13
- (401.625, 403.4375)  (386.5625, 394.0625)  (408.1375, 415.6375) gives -0.11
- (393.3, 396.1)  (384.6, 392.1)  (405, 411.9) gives 0.04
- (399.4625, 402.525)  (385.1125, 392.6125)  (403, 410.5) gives -0.08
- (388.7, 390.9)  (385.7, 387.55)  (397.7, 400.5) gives 0.15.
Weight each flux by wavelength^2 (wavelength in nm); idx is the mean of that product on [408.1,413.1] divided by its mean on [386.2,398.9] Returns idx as 1.2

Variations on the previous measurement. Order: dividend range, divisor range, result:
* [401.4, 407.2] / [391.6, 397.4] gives 1.34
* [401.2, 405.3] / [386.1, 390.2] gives 1.33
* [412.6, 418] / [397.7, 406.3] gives 1.04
